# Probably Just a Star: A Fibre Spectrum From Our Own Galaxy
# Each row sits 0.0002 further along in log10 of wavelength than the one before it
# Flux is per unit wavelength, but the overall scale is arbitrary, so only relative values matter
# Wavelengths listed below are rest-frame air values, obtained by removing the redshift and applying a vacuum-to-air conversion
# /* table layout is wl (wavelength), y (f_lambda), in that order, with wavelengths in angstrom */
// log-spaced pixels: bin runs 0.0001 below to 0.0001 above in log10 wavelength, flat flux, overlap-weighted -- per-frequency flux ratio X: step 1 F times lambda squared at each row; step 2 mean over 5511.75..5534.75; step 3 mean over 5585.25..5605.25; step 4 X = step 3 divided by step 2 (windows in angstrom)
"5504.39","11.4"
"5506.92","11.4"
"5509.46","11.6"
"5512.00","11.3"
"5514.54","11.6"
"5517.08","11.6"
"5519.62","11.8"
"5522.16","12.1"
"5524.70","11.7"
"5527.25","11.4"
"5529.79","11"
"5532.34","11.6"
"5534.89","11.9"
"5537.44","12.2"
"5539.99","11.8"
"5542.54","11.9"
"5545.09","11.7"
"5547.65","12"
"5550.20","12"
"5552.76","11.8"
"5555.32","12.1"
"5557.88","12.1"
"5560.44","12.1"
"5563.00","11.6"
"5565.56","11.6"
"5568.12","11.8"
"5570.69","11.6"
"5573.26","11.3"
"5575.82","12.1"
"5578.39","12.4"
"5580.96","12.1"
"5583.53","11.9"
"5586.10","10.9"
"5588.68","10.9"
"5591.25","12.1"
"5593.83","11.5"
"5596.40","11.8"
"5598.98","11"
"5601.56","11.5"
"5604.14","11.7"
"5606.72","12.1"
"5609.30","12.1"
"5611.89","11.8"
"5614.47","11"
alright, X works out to 1.0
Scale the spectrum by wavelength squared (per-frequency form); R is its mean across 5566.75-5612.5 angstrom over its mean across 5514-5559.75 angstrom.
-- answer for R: 1.01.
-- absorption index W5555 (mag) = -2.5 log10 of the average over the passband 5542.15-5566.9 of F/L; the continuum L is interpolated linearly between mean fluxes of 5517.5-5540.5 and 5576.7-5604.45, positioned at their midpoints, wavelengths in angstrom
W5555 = -0.02 mag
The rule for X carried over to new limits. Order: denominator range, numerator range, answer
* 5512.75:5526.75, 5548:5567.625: 1.03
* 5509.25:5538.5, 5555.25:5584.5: 1.04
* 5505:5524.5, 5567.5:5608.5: 1.03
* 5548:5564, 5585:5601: 0.96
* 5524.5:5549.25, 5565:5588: 1.01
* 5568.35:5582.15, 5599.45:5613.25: 1.00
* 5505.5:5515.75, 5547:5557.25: 1.06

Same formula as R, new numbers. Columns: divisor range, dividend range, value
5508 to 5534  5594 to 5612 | 1.04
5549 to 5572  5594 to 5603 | 0.98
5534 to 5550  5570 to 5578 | 1.00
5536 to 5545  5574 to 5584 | 1.03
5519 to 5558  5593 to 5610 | 1.01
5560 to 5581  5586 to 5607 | 0.98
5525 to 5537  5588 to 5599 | 1.02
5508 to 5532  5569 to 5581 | 1.05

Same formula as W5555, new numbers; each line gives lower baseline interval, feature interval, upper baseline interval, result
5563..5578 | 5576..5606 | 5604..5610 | 0.02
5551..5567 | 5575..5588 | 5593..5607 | -0.01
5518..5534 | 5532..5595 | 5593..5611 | -0.01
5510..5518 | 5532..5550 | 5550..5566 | -0.01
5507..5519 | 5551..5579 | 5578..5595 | -0.02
